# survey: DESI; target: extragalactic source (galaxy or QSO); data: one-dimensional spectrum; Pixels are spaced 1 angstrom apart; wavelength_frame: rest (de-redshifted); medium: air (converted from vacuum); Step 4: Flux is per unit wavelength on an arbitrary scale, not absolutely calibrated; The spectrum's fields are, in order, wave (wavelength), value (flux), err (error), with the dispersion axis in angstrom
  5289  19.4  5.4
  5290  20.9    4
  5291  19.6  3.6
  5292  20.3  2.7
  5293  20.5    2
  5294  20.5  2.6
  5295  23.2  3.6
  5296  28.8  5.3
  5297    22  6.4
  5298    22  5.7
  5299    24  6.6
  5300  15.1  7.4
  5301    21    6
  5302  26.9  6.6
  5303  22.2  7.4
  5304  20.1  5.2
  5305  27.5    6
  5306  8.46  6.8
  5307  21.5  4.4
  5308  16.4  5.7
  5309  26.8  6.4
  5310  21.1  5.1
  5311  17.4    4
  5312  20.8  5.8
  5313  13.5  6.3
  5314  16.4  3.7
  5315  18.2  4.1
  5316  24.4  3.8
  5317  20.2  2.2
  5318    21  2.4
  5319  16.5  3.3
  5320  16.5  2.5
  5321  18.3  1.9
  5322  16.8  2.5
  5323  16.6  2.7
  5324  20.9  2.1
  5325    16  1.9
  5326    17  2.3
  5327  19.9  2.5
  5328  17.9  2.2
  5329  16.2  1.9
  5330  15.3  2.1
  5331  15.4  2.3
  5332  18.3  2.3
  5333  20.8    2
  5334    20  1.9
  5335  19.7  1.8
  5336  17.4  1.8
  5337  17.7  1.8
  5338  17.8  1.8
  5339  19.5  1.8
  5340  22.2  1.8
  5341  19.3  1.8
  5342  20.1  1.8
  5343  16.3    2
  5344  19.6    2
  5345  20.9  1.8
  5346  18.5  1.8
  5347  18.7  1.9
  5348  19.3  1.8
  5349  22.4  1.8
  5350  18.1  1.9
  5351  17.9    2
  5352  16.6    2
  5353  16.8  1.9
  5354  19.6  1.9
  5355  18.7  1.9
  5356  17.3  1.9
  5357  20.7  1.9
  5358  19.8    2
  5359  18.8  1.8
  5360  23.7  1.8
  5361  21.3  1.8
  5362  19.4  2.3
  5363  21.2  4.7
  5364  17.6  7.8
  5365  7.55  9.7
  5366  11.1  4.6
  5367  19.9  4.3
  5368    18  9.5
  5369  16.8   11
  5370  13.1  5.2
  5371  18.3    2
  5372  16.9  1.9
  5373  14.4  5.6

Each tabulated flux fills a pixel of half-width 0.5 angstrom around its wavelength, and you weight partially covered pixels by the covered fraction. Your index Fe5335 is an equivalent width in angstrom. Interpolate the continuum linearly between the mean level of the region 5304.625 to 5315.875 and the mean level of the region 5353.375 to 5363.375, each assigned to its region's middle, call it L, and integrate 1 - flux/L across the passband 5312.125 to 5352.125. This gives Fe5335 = 1.98 angstrom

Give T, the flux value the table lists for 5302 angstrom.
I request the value 26.9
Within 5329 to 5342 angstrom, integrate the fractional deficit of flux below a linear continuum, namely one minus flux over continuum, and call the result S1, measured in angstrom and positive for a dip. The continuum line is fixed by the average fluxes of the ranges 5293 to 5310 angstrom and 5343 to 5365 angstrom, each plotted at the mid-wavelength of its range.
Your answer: 0.9 angstrom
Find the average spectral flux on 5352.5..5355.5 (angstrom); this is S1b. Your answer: 18.4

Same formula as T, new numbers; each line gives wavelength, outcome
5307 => 21.5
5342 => 20.1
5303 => 22.2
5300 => 15.1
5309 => 26.8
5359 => 18.8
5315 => 18.2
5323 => 16.6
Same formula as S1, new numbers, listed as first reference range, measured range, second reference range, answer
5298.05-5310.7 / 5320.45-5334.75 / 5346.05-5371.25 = 1.3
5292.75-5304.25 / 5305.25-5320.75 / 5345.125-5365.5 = 1.9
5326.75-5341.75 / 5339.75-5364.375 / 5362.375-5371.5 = -3.3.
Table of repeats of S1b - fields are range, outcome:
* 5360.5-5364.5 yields 19.9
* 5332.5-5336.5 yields 19.5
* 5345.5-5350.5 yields 19.4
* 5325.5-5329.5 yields 17.8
